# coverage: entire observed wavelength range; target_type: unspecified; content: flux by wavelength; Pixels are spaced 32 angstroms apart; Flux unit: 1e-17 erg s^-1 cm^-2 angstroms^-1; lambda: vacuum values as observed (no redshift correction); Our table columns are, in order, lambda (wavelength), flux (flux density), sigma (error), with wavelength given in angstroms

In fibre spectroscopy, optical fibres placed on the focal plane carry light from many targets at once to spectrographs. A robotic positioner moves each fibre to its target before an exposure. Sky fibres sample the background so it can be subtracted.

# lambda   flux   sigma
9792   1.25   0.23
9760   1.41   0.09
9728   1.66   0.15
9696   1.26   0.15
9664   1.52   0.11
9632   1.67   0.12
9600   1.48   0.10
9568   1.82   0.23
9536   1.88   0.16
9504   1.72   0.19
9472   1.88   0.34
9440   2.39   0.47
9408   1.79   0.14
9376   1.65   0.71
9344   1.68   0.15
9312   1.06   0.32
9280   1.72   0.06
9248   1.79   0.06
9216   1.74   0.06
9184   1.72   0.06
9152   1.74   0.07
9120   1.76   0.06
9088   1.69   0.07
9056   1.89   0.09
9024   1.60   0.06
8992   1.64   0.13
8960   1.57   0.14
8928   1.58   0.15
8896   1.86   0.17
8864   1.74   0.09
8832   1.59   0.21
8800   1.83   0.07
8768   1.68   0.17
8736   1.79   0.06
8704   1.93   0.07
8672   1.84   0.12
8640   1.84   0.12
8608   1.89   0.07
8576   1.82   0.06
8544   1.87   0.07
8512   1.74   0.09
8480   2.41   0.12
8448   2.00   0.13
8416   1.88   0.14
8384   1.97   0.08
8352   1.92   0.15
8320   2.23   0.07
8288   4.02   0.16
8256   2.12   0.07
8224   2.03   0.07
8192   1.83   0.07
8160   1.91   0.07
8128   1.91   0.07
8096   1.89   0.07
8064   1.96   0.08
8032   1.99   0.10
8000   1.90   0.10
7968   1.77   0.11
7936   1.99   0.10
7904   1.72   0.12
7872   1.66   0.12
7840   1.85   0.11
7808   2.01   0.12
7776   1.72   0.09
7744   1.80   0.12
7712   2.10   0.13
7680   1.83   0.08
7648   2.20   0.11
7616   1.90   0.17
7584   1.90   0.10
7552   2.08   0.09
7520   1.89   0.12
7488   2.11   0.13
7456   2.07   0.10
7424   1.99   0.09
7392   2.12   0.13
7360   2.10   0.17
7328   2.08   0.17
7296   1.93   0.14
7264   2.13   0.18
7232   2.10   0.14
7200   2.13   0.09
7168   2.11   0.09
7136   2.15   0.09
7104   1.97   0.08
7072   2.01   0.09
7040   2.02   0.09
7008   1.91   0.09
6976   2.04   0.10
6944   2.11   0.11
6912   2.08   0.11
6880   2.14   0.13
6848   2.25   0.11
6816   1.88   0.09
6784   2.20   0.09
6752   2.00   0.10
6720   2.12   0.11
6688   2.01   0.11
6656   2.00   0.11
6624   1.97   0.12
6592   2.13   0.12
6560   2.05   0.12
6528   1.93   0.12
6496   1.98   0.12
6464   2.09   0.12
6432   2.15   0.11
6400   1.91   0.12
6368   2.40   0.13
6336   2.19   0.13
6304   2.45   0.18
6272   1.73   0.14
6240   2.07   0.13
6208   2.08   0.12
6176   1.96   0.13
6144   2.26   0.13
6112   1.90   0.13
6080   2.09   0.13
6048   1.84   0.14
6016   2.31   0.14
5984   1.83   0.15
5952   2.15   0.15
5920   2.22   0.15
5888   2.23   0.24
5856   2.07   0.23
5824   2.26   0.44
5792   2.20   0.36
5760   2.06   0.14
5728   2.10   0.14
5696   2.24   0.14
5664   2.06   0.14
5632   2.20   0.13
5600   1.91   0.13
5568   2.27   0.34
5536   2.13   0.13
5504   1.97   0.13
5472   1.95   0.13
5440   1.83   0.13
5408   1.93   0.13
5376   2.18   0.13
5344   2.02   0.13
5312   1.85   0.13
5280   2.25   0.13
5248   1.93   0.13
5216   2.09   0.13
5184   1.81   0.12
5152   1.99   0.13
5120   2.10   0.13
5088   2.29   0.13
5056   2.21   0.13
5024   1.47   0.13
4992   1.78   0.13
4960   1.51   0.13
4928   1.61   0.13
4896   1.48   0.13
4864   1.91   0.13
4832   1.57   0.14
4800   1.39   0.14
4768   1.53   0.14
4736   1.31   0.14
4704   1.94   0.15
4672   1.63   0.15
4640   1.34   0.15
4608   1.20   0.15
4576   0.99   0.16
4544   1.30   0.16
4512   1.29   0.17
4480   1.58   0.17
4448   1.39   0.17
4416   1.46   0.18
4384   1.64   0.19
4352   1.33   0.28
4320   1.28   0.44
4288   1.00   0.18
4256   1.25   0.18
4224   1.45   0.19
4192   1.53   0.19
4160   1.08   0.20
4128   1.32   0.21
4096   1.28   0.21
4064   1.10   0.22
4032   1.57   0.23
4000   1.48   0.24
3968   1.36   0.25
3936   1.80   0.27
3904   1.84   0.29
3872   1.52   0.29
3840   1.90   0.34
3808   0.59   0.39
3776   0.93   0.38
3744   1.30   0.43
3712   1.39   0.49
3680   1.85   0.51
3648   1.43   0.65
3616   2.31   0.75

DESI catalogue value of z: 0.261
